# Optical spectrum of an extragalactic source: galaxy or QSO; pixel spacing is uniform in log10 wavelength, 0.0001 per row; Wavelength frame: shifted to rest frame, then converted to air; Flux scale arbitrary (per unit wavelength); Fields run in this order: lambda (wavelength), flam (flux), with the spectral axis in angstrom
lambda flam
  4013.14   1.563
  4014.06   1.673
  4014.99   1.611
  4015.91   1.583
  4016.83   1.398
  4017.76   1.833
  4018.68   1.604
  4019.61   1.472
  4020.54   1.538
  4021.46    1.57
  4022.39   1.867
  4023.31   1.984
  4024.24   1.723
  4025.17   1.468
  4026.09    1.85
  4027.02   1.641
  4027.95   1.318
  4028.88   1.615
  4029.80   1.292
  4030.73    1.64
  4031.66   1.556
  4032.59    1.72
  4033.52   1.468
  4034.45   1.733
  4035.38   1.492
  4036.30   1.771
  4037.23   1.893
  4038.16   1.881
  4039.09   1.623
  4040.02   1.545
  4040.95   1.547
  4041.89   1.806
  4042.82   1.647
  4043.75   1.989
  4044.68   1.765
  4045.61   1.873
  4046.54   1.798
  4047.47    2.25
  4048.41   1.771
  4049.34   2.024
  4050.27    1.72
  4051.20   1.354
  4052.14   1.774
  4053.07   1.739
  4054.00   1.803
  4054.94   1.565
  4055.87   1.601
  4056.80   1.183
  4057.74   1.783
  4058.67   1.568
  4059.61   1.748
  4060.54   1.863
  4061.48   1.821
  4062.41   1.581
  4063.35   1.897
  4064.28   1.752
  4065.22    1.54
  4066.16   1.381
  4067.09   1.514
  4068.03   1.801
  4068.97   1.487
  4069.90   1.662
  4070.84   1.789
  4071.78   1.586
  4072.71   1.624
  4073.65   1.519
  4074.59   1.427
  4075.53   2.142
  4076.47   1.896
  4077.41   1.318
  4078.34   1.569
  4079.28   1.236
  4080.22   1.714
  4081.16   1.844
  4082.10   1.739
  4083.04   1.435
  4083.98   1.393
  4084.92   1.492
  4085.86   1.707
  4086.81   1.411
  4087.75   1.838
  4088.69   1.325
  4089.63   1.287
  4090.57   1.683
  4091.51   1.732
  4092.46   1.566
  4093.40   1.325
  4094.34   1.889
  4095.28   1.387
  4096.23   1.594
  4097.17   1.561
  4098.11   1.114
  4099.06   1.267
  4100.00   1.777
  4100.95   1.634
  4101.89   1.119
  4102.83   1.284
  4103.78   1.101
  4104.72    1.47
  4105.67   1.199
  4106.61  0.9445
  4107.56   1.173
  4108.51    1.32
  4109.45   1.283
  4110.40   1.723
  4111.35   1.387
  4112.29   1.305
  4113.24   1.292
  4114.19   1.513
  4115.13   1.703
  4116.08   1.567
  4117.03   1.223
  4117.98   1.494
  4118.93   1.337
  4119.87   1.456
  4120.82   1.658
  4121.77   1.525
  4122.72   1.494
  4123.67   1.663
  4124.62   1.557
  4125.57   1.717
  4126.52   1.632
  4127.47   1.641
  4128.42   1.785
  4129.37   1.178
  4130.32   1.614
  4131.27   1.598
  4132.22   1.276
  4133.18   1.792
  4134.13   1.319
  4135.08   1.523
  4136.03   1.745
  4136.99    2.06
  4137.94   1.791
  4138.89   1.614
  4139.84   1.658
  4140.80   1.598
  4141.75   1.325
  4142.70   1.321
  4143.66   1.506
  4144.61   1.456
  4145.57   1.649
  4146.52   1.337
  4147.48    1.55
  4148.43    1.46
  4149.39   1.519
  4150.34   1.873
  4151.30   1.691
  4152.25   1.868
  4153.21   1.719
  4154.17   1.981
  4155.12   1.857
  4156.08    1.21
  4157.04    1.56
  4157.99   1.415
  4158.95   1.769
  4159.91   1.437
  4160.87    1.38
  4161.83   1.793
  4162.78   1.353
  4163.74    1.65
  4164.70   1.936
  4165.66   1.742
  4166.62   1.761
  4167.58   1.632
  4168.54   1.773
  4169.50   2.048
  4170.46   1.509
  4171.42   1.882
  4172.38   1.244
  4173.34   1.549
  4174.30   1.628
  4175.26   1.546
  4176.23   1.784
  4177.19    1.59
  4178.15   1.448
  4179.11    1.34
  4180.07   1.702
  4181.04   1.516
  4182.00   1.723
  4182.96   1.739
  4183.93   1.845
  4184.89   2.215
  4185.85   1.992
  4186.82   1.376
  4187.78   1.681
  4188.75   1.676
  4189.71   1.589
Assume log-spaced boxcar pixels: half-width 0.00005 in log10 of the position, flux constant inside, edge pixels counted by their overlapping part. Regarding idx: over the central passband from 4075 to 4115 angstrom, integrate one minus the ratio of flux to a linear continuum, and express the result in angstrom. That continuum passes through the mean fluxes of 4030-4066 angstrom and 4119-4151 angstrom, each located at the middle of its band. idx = 3.83 angstrom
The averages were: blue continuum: 1.71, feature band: 1.48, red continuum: 1.57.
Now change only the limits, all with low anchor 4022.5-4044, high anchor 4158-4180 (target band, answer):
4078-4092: 0.7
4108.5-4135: 2.1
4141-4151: 0.8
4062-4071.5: 0.1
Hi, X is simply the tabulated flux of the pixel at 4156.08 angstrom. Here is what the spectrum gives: 1.21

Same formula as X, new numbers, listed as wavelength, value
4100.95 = 1.634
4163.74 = 1.65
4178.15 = 1.448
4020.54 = 1.538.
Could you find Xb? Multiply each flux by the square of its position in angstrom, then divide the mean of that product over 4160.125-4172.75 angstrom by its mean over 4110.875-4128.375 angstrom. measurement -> 1.1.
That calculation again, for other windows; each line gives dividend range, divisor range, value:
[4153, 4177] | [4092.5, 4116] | 1.21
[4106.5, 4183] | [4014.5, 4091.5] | 1.00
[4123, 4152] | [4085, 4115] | 1.13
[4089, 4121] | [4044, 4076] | 0.85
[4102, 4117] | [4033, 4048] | 0.79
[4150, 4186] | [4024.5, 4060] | 1.06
